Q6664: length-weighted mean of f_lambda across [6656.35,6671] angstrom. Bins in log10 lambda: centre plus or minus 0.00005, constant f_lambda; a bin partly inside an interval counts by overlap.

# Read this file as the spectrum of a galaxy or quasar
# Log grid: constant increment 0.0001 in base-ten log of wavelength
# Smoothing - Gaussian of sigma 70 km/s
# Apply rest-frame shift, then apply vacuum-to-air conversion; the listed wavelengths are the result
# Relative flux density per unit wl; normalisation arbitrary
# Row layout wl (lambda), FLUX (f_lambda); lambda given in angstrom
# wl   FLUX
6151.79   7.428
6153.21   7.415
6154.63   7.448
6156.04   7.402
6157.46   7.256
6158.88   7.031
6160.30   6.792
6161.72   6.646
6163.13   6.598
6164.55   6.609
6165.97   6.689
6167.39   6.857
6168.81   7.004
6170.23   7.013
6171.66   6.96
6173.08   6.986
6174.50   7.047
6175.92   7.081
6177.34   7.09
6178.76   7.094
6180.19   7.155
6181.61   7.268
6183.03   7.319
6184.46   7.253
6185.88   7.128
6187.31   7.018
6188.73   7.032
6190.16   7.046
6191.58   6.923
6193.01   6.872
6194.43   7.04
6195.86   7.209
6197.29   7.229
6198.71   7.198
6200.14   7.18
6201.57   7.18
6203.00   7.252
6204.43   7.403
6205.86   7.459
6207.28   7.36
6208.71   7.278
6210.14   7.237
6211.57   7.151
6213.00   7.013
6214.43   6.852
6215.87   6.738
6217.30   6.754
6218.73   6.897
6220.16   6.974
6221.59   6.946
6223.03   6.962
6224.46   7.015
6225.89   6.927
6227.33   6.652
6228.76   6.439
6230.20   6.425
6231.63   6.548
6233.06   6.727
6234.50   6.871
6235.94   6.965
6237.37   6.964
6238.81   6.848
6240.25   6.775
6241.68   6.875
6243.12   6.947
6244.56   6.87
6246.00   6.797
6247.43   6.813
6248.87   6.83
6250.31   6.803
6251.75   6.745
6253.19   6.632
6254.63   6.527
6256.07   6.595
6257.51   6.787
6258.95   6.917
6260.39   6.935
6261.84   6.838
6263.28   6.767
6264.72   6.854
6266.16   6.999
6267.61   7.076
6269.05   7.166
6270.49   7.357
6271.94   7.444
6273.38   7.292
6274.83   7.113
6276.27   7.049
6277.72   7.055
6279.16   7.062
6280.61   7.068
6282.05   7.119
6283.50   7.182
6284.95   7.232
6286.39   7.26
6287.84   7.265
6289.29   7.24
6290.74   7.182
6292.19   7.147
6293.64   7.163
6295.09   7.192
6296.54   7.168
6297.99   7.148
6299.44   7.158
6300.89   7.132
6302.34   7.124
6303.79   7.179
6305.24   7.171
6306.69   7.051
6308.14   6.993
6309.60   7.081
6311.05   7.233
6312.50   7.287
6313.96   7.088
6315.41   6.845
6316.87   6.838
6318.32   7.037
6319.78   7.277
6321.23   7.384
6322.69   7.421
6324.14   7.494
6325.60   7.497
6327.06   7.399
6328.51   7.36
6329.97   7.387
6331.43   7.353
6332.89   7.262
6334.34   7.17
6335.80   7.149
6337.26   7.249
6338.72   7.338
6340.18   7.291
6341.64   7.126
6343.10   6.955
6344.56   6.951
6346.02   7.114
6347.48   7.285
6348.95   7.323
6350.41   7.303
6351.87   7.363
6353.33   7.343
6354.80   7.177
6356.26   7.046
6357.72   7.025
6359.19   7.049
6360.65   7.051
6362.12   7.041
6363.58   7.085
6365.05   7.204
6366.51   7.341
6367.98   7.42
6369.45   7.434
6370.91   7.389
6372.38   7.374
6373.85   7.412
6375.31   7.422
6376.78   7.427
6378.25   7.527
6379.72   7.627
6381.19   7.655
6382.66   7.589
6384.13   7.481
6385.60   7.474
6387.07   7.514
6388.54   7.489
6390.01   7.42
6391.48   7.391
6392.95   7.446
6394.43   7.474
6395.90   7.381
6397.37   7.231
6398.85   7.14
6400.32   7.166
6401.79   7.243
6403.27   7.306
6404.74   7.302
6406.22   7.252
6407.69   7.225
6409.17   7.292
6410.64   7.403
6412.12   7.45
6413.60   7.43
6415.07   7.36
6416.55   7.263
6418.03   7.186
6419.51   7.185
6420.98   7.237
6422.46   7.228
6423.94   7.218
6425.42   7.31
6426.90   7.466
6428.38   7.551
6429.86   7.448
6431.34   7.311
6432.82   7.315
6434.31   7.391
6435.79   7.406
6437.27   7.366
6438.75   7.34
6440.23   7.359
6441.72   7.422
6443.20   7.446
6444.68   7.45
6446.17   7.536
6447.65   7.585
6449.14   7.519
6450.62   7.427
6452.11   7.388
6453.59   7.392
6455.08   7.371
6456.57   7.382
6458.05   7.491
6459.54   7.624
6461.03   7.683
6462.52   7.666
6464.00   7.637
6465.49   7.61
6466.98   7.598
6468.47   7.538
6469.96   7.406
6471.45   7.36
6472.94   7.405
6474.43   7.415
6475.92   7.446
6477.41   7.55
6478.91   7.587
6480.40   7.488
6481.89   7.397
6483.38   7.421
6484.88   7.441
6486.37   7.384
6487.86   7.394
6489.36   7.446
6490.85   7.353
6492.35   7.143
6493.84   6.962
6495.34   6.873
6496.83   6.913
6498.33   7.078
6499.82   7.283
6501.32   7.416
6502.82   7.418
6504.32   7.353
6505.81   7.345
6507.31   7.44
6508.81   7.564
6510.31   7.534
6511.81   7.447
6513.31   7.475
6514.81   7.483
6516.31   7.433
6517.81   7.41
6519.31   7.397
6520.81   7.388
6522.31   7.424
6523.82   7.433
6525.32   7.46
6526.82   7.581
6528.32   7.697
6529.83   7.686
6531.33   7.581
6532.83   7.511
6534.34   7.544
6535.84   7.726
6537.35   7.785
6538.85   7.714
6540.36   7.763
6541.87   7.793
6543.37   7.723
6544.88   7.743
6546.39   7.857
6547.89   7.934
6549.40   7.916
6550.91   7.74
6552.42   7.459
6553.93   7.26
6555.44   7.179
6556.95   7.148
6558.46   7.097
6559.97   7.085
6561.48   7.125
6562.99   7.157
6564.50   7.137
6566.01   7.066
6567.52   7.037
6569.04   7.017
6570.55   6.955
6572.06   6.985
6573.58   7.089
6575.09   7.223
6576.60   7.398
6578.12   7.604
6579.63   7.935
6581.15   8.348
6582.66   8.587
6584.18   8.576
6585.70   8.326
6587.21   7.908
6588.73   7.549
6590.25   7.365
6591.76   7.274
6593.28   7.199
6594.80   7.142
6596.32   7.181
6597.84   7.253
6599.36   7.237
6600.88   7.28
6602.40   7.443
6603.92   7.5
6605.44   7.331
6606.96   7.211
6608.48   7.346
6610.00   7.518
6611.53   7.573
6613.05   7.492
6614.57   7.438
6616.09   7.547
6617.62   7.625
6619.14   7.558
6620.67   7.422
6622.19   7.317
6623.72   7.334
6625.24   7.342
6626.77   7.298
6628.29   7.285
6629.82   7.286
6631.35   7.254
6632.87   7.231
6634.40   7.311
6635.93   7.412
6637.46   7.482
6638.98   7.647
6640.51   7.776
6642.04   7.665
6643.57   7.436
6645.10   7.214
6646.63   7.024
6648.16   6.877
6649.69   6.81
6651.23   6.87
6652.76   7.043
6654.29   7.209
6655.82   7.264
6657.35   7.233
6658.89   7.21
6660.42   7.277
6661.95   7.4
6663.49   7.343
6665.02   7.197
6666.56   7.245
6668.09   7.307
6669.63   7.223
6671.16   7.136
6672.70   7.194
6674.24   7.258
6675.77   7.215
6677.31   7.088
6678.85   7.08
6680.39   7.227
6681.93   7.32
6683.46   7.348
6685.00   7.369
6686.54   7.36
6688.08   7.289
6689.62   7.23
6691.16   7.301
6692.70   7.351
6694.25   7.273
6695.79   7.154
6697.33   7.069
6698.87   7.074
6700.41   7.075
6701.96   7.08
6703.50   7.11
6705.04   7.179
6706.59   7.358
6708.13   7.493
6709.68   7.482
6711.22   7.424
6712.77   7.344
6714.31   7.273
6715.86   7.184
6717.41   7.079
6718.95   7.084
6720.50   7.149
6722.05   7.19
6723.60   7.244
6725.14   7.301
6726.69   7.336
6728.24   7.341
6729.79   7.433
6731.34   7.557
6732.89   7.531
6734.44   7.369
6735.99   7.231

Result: 7.27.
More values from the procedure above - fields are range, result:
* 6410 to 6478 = 7.43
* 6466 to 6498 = 7.35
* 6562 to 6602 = 7.45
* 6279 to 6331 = 7.19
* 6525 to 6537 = 7.61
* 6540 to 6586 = 7.51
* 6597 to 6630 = 7.39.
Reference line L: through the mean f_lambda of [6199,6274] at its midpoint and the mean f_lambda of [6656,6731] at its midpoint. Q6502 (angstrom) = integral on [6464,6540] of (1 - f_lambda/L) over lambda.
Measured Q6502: -3.41 angstrom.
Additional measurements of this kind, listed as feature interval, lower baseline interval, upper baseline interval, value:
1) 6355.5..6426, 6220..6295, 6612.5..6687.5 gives -2.6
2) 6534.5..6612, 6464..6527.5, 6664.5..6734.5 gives -1.5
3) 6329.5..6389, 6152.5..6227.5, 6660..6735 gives -1.4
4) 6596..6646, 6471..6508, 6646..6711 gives -1.1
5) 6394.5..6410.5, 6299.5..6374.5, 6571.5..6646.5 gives 0.0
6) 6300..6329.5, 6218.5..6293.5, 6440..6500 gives -0.5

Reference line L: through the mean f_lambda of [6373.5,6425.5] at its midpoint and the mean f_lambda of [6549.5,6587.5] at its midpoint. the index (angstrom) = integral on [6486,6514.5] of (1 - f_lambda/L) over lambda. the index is 0.4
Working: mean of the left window 7.37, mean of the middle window 7.31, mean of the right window 7.46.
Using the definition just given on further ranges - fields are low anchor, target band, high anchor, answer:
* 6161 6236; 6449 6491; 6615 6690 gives -1.8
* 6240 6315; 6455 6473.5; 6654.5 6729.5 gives -1.0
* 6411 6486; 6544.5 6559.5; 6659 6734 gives -0.3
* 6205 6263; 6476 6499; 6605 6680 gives -0.5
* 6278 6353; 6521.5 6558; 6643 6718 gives -2.0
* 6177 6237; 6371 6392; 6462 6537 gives -0.6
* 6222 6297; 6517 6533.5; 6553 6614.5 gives -0.4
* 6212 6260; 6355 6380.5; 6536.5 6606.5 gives -0.8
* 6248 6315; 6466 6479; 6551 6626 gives -0.3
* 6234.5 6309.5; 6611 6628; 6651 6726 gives -0.6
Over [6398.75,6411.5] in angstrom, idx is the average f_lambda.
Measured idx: 7.27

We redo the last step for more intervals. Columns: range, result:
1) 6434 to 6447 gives 7.42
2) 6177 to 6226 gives 7.1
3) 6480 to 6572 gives 7.41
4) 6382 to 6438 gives 7.35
